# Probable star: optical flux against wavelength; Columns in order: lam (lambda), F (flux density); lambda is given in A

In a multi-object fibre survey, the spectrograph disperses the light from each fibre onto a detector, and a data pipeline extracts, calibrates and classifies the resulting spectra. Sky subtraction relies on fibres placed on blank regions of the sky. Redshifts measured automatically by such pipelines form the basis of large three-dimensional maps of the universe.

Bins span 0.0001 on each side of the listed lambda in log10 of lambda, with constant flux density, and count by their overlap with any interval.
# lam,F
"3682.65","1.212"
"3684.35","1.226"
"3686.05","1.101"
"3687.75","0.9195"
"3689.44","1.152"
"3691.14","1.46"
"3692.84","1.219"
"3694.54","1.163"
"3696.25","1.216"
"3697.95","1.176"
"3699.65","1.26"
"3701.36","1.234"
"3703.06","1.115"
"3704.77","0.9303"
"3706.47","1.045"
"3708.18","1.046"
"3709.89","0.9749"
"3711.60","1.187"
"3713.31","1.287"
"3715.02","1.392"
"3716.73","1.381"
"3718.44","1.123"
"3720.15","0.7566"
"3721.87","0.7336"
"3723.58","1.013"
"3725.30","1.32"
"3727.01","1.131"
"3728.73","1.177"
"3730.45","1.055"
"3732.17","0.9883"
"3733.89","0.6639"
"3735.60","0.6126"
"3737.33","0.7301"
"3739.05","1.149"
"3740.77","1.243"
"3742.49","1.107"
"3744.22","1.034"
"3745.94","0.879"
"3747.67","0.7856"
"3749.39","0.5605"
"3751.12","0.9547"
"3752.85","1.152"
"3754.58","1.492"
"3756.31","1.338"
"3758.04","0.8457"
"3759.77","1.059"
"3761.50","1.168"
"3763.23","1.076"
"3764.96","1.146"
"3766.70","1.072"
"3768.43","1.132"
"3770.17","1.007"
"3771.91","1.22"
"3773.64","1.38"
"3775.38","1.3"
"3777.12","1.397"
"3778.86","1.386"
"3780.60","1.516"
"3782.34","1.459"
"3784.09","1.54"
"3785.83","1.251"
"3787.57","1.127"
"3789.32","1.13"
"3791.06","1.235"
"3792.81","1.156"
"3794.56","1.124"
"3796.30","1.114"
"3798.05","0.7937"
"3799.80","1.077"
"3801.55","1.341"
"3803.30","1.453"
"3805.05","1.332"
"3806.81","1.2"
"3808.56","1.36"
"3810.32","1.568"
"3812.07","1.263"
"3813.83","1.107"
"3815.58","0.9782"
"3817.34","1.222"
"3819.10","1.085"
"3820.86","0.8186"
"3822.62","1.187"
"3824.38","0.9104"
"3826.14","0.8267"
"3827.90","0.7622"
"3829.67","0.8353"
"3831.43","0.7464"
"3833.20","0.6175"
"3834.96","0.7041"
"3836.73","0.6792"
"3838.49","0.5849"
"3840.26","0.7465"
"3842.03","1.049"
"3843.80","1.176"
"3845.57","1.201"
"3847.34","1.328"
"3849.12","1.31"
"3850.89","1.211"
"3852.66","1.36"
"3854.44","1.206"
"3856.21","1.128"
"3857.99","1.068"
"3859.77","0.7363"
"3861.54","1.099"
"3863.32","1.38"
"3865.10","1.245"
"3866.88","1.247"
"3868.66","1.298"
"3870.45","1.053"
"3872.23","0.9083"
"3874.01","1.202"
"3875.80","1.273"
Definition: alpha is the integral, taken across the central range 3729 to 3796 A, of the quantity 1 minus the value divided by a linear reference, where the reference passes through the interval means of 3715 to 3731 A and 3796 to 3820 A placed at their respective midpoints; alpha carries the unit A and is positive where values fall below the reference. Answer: 1.8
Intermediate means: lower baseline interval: 1.09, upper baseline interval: 1.21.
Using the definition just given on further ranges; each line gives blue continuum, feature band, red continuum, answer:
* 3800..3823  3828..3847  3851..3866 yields 5.4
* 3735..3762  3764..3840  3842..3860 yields -1.6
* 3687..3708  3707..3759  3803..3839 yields 3.6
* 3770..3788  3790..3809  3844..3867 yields 1.6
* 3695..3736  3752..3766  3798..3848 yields -1.3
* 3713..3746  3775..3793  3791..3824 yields -3.0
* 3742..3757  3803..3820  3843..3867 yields -1.9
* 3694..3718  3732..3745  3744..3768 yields 1.8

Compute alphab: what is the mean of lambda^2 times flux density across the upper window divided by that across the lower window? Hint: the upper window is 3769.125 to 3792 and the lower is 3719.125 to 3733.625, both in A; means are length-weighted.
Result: 1.3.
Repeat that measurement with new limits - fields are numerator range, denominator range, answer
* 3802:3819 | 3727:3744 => 1.35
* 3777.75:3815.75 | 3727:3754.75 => 1.34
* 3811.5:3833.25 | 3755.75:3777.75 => 0.85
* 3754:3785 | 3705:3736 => 1.22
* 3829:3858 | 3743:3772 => 0.99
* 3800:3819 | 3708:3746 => 1.27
